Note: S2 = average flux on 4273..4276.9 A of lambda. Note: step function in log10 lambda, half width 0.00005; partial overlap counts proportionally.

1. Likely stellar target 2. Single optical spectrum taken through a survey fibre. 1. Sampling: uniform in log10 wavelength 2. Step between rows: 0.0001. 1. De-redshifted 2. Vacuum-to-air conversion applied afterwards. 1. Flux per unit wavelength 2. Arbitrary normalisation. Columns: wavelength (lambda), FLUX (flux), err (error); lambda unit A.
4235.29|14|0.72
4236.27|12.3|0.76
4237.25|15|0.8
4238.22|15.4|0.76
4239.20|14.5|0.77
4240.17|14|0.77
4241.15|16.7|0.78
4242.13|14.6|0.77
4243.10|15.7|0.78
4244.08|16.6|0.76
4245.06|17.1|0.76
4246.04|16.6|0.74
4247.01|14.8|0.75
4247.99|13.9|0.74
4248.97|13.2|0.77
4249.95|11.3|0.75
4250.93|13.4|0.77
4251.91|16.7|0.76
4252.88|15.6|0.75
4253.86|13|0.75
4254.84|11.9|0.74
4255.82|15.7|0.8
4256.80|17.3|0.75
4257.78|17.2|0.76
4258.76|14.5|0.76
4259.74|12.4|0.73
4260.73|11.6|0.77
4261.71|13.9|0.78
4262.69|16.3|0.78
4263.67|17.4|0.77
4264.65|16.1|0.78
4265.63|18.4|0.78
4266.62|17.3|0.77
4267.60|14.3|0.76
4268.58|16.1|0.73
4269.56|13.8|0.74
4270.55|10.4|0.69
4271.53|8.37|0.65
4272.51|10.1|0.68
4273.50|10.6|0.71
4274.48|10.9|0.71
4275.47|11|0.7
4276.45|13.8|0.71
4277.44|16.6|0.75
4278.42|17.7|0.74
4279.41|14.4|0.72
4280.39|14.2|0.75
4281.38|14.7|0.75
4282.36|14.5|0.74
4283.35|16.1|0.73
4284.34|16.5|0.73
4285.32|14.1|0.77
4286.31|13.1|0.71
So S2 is 11.5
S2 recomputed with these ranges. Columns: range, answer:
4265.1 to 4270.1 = 15.9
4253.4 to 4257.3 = 14.5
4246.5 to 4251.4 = 13.3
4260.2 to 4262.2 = 12.7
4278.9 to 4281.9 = 14.5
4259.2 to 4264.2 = 14.3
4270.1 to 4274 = 9.88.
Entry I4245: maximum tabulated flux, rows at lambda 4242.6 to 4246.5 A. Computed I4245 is 17.1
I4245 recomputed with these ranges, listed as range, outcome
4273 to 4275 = 10.9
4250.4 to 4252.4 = 16.7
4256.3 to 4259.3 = 17.3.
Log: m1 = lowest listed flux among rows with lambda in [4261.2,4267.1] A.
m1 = 13.9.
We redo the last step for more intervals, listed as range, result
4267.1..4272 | 8.37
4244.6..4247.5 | 14.8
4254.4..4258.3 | 11.9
